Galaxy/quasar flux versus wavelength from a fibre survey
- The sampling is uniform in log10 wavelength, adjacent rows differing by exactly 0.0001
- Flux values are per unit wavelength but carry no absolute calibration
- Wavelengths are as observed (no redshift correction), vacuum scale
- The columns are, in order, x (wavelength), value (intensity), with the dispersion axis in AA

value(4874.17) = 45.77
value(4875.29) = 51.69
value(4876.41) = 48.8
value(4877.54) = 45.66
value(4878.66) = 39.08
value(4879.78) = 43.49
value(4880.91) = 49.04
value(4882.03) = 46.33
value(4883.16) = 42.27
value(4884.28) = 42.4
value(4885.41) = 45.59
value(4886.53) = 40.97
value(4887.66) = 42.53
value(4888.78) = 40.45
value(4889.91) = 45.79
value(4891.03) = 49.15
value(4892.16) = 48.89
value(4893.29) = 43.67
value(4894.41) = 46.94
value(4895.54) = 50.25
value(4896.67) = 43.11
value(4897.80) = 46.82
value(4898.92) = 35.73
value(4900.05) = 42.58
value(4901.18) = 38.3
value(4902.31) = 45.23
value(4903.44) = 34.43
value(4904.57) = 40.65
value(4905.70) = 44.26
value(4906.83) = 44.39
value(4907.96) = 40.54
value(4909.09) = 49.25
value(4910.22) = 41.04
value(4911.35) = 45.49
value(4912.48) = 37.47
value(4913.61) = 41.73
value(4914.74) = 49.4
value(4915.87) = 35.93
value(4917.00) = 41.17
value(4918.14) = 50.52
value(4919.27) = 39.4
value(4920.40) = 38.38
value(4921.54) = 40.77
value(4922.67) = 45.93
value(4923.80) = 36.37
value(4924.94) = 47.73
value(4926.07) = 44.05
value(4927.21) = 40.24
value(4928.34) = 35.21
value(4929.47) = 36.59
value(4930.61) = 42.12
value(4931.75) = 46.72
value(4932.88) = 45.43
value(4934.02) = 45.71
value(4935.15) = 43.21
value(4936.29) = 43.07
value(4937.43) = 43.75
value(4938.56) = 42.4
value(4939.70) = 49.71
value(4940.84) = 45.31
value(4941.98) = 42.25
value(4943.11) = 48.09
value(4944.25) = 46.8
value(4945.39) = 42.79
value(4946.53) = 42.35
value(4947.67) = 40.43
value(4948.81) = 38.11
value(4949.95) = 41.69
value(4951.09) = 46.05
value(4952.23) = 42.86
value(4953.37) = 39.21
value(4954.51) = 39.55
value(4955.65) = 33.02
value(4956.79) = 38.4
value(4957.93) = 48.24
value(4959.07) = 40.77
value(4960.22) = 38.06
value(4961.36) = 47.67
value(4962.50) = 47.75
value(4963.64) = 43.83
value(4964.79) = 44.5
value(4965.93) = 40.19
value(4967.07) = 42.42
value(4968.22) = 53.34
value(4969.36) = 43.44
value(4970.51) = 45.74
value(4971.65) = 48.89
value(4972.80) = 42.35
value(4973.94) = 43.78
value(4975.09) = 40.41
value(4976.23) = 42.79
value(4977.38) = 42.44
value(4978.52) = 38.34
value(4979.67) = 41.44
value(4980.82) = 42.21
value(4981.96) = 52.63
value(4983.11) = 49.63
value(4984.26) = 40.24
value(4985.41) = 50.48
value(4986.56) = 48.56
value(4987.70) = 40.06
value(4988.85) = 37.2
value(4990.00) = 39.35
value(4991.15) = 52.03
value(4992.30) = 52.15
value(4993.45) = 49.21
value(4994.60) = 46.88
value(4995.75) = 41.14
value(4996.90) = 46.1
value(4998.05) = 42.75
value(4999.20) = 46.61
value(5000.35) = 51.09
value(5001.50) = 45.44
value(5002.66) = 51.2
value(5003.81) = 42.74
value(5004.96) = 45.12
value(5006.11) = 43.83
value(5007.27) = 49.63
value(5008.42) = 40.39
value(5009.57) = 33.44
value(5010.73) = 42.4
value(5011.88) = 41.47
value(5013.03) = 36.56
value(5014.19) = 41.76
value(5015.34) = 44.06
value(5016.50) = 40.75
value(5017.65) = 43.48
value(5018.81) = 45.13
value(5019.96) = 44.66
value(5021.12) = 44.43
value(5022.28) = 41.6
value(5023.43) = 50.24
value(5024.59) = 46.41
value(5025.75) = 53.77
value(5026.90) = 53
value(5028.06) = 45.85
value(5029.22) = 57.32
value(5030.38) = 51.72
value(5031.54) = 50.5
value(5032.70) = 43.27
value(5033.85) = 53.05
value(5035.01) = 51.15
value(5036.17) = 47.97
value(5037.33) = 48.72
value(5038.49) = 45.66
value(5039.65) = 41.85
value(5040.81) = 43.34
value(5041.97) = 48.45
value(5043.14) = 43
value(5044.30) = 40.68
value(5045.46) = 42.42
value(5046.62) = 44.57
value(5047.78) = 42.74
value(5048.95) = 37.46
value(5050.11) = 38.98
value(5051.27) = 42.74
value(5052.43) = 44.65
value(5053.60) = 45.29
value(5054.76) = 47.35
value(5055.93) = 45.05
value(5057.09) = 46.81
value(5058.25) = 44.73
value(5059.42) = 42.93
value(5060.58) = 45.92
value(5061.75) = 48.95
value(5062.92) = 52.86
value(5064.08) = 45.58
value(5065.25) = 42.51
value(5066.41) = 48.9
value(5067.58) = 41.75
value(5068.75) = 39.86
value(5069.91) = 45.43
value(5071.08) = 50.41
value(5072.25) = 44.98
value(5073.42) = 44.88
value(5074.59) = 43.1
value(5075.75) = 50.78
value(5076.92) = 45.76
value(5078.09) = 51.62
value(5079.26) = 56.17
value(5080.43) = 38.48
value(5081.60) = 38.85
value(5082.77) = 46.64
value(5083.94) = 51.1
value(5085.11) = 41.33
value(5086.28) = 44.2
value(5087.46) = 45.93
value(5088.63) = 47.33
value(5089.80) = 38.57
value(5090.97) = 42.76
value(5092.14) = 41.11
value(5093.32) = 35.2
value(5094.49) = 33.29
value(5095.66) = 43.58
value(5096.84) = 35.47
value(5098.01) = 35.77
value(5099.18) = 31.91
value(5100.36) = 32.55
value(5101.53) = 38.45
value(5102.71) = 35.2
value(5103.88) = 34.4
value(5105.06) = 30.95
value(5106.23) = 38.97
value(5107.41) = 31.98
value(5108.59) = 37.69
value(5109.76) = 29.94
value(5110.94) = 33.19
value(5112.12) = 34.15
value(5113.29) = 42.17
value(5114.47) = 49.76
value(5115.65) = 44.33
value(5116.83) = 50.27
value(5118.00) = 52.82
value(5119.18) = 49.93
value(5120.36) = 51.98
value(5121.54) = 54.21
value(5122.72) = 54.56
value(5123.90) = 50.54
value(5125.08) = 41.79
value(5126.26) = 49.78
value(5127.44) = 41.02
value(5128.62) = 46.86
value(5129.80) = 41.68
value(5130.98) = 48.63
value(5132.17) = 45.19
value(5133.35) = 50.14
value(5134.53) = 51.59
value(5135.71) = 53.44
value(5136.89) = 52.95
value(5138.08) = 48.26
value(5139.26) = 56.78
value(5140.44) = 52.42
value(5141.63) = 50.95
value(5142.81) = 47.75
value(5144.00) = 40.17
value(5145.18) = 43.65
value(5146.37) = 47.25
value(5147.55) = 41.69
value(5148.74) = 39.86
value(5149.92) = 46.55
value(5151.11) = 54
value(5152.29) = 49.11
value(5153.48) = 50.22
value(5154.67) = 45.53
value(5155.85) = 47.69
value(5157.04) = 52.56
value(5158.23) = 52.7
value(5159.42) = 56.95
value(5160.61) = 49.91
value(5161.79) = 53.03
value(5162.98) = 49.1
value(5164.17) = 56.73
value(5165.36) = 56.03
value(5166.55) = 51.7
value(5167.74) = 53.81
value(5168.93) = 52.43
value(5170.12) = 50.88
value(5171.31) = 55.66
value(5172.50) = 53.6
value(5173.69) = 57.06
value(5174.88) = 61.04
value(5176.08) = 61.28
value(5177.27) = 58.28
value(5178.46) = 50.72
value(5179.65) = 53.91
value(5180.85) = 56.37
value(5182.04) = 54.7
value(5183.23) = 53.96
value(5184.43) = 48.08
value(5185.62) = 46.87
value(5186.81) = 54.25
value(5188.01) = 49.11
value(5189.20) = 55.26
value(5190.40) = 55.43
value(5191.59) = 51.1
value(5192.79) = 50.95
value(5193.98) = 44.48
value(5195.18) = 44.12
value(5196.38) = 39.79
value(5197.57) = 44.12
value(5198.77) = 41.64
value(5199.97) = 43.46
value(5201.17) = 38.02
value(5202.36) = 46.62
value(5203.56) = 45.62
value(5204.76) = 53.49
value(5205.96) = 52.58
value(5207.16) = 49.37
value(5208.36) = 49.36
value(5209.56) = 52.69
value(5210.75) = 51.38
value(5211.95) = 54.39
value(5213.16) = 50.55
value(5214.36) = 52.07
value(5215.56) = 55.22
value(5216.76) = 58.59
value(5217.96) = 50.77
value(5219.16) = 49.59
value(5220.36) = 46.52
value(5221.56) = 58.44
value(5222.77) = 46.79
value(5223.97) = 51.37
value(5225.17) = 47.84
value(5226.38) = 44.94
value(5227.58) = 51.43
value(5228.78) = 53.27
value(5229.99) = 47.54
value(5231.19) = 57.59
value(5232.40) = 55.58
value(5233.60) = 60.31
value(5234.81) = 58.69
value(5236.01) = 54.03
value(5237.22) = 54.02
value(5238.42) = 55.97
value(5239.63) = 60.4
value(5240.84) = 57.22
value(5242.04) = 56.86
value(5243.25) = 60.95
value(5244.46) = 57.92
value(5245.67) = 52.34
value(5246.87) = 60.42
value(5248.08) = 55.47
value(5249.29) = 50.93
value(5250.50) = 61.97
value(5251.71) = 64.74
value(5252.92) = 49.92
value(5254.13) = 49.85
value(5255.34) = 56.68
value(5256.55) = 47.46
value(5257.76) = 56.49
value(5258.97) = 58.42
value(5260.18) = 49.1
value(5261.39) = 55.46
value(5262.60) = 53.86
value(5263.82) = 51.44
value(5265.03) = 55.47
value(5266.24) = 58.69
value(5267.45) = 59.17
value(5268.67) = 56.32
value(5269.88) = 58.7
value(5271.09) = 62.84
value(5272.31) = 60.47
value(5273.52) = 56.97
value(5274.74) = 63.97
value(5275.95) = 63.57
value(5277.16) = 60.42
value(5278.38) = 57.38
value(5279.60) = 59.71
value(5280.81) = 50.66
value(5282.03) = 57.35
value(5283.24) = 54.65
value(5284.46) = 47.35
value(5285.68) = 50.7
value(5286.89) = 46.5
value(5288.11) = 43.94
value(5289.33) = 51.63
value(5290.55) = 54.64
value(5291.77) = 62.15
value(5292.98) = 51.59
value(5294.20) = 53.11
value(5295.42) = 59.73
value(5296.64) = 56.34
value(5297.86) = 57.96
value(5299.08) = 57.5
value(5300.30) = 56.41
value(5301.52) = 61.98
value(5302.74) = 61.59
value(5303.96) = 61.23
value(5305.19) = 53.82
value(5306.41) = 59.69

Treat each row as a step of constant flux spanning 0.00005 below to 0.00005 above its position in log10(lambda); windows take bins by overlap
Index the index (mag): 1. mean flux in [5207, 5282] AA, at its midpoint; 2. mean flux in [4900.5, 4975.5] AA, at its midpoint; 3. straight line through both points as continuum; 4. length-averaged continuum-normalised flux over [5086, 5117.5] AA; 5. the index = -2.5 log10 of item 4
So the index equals 0.27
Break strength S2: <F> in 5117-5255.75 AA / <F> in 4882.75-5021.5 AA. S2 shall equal 1.18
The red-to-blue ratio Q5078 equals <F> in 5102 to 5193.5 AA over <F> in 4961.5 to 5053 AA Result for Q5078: 1.08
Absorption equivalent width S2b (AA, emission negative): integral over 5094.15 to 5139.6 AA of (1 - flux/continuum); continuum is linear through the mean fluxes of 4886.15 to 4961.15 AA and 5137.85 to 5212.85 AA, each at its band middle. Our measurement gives 5.10 AA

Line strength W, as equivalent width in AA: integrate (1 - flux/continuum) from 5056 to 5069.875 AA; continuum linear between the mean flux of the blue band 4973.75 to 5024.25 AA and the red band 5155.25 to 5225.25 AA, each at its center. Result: 0.3 AA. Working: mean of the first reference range 44.2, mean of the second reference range 51.4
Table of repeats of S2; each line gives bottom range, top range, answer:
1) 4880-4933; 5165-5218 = 1.19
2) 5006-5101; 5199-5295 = 1.22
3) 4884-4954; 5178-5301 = 1.24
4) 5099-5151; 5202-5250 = 1.20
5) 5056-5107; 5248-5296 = 1.30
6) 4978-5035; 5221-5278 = 1.22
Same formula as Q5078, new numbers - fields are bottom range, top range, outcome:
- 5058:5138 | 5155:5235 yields 1.18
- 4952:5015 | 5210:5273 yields 1.25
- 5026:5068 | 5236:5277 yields 1.23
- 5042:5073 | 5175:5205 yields 1.12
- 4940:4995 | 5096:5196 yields 1.09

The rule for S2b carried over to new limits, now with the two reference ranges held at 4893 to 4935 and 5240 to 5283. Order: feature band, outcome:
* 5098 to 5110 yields 3.80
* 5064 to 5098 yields 3.83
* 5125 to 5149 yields 1.98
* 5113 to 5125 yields 0.25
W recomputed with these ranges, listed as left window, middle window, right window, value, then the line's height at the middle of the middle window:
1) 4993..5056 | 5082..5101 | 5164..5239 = 2.9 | 47.7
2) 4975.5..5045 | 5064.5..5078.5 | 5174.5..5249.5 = 0.5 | 47.5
